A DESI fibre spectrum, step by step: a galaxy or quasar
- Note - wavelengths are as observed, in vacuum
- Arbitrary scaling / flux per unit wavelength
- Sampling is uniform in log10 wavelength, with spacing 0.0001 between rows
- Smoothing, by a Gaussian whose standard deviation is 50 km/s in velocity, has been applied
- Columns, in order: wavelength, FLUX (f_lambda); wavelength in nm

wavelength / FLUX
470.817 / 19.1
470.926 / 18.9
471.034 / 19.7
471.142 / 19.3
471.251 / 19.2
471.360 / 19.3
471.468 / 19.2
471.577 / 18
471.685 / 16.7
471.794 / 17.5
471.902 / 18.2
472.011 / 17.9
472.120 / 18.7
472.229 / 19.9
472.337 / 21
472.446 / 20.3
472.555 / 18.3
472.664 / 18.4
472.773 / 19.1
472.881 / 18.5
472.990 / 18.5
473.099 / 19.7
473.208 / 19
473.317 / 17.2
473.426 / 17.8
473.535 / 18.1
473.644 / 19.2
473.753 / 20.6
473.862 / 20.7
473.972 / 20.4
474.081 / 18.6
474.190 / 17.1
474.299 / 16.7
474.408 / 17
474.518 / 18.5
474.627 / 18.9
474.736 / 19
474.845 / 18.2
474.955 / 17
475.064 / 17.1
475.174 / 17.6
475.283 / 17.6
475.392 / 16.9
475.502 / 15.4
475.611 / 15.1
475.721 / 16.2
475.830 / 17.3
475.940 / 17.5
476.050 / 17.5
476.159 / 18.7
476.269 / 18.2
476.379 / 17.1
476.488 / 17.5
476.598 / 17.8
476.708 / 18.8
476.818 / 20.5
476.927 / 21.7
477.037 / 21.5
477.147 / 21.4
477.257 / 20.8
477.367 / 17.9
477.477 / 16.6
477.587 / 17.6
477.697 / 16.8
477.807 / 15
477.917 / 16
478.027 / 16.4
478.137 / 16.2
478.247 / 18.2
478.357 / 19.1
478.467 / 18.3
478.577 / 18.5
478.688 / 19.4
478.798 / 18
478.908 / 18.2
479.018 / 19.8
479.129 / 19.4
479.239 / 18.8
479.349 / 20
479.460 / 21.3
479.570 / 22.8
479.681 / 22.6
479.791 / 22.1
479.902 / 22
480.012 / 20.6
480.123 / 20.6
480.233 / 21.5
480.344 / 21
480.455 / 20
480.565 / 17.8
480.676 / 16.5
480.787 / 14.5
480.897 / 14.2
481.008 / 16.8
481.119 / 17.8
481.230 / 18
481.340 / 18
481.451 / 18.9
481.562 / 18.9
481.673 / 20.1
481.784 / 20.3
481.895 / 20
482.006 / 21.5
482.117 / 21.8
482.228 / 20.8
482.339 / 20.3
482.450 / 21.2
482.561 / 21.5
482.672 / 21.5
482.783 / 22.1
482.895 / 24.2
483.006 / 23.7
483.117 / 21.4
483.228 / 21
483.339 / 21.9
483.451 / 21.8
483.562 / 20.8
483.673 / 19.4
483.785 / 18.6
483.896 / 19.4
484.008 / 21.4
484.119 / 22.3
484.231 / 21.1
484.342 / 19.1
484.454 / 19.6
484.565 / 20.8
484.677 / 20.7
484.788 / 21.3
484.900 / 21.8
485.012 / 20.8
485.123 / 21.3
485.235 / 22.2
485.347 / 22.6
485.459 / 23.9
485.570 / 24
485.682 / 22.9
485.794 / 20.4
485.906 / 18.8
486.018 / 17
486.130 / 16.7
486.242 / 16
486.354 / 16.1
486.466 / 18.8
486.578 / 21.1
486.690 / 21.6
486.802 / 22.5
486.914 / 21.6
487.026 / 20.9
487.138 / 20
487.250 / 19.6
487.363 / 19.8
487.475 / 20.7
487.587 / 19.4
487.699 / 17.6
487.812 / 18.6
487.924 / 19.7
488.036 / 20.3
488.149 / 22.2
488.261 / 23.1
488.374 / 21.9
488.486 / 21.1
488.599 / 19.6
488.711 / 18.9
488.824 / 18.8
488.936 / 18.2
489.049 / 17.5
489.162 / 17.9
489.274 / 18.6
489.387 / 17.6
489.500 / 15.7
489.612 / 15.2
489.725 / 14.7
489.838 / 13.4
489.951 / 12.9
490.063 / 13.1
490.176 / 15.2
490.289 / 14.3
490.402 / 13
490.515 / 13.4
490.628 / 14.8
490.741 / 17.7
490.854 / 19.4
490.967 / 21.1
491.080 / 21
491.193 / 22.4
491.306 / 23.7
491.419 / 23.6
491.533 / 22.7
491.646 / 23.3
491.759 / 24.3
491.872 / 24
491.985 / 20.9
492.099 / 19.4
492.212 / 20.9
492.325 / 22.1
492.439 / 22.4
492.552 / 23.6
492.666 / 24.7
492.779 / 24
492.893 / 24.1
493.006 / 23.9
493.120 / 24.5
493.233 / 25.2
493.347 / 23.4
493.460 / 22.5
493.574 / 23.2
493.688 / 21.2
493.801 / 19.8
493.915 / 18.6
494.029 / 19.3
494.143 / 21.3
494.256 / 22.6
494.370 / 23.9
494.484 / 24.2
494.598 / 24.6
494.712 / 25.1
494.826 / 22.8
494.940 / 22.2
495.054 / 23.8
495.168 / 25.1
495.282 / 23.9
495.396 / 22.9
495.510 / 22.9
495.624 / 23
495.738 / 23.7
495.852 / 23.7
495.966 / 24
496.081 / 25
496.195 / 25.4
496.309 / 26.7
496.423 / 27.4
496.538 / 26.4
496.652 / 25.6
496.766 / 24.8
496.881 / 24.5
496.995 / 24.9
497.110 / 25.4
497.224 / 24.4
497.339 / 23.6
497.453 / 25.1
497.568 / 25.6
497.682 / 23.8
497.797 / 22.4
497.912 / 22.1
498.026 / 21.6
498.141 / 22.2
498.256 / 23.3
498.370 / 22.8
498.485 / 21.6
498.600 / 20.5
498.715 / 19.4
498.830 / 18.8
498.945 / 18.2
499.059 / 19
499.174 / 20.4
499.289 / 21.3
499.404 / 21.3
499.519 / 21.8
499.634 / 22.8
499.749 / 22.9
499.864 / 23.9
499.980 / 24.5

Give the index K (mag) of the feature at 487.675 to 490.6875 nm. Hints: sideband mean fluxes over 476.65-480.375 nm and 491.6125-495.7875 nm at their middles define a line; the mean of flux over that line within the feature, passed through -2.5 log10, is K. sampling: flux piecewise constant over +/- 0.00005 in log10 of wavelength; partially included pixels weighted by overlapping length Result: 0.25 mag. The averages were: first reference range 19.4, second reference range 22.9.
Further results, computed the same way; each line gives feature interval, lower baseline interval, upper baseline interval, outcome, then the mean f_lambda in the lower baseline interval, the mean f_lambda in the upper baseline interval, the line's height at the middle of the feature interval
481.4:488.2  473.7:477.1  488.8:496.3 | -0.048 mag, 18.2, 21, 19.7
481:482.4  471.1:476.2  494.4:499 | 0.030 mag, 18.3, 23.6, 20.1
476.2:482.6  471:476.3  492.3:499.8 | 0.023 mag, 18.3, 23.1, 19.5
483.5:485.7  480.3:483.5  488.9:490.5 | -0.157 mag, 19.9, 15.4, 18.4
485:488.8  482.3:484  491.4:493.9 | 0.080 mag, 21.3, 22.8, 21.9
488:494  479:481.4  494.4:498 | 0.141 mag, 19.4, 24.3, 22.7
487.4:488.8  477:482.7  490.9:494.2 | 0.057 mag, 19.2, 22.4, 21.3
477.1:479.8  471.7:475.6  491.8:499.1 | 0.036 mag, 18.4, 23.1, 19.4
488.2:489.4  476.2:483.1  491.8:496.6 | 0.125 mag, 19.4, 23.3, 21.8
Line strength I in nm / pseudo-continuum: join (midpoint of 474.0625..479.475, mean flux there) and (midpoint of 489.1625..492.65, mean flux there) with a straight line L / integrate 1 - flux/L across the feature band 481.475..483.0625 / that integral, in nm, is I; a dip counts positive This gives -0.25 nm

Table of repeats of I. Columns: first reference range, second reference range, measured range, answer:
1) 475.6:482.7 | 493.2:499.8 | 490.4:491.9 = 0.09 nm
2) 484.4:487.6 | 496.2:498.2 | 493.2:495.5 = 0.07 nm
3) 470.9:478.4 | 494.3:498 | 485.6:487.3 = 0.15 nm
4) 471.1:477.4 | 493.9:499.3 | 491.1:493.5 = -0.09 nm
